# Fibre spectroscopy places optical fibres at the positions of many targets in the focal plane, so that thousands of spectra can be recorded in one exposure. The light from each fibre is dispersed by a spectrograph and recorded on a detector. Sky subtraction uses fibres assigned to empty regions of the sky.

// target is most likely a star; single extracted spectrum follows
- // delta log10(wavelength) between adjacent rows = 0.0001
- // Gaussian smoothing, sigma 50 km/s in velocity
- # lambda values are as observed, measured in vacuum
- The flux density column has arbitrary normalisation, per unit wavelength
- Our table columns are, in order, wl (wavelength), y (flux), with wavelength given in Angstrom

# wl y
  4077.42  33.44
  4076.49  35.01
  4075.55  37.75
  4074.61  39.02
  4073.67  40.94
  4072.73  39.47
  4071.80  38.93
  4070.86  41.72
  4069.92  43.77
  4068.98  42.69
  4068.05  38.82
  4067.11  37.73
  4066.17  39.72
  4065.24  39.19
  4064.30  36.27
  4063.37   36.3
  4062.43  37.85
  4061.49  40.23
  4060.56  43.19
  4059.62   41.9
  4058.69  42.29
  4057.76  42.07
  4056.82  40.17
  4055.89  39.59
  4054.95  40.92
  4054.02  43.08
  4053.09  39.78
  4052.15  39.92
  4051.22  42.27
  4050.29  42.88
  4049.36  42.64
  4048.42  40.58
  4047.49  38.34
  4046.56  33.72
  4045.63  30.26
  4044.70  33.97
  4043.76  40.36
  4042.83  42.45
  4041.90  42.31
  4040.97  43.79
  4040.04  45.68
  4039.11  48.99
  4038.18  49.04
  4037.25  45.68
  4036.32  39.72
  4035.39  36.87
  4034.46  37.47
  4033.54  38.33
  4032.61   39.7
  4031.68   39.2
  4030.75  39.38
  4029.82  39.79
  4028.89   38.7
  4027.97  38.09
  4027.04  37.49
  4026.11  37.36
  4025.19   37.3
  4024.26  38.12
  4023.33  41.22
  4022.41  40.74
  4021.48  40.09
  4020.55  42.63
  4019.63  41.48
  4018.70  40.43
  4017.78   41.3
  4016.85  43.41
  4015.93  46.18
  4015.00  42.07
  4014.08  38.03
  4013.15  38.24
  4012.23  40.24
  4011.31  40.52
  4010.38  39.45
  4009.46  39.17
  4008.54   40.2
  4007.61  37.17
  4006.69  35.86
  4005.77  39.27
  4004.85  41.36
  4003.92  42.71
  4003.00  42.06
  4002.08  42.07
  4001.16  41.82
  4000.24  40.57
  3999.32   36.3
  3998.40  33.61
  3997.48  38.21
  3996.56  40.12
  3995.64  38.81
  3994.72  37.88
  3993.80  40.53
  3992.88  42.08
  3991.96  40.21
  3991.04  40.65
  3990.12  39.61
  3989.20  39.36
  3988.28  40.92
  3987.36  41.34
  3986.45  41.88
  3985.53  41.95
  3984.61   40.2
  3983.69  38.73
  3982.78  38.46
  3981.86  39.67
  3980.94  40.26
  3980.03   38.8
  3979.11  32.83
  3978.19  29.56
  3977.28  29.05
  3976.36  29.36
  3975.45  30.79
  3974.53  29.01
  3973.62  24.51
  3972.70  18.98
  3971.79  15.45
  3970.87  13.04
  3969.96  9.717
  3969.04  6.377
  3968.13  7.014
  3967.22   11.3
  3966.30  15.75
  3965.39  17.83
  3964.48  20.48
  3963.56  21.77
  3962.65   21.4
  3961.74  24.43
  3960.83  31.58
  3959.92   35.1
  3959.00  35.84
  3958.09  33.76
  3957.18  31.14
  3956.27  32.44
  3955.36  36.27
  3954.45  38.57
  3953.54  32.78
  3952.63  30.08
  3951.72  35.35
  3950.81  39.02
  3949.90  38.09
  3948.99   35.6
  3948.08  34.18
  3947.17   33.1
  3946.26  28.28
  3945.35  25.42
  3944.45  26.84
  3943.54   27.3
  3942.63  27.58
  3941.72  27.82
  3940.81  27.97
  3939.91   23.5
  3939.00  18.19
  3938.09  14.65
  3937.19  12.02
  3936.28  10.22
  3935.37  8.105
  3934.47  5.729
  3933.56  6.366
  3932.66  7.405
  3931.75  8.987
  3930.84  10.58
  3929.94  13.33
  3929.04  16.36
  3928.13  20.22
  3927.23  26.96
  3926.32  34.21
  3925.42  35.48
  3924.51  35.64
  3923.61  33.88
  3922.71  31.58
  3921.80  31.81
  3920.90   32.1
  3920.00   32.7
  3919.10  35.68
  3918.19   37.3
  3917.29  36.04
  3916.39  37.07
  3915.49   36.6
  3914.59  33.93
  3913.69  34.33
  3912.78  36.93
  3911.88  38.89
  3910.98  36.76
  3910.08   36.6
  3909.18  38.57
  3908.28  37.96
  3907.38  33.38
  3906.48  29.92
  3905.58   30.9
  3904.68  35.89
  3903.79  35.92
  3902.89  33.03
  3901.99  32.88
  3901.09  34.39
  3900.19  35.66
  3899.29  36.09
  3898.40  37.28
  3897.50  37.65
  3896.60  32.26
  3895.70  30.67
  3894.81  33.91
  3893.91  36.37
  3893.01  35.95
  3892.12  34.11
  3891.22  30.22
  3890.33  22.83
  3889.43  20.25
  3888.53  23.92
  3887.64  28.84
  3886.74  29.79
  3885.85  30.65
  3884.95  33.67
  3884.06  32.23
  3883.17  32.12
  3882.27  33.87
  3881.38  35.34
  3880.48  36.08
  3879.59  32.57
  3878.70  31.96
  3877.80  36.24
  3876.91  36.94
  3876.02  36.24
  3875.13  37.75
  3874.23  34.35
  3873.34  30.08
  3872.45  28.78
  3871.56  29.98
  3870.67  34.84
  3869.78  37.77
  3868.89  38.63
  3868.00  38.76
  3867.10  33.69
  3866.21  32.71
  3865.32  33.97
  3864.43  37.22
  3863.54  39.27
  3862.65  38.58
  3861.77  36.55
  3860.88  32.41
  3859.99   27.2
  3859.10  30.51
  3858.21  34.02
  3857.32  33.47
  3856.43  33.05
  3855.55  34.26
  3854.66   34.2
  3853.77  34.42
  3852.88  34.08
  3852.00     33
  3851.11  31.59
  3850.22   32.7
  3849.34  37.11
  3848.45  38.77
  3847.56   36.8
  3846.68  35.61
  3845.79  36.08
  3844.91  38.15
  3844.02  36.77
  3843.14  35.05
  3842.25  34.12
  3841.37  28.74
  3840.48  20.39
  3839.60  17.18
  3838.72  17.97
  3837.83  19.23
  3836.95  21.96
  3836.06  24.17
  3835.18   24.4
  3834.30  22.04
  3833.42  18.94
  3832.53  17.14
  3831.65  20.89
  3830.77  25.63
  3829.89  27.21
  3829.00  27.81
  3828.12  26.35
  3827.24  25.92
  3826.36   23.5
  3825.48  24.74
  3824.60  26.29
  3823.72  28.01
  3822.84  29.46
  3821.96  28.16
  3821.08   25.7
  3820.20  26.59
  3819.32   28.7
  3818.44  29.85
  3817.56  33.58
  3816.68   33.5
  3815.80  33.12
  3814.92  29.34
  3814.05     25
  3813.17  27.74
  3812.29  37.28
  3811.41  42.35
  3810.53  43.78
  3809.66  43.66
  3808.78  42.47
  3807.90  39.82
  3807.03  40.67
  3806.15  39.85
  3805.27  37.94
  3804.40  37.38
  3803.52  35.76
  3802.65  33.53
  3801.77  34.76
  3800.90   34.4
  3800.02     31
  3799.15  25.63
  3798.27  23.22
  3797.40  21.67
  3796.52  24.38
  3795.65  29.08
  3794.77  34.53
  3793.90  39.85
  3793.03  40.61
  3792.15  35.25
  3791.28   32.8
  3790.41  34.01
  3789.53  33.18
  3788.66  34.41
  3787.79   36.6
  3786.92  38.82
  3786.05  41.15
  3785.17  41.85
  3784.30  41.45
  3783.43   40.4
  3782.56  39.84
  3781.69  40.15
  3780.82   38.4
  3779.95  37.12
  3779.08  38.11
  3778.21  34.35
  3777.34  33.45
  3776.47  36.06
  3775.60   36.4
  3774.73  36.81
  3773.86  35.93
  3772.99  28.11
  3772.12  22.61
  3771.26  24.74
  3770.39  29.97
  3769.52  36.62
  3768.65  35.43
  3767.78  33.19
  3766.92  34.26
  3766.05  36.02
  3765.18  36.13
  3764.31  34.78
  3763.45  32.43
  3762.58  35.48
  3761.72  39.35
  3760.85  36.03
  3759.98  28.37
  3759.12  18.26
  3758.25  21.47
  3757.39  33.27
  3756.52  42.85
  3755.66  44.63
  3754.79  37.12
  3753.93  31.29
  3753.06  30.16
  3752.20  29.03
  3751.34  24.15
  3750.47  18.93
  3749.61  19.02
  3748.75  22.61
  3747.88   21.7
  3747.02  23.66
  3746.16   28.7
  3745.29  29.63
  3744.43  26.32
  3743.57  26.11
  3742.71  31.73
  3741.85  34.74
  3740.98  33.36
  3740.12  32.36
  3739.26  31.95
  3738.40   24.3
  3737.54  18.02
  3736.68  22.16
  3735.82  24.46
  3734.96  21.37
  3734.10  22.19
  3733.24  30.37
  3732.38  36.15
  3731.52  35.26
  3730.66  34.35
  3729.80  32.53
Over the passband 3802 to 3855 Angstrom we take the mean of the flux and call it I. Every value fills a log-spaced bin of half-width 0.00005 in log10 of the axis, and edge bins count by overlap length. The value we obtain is 30.7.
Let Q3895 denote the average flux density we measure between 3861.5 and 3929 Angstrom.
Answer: 33.7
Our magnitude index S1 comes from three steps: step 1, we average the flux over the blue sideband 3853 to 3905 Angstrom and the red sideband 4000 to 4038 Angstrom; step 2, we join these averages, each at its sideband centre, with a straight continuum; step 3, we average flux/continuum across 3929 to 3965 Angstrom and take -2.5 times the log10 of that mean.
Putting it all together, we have 0.43 mag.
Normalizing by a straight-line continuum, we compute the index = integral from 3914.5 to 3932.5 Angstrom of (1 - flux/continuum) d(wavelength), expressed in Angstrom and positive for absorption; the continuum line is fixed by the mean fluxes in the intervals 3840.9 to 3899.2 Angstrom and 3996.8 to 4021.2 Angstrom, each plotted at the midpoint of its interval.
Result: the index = 3.8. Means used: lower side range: 33.7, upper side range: 40.2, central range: 28.6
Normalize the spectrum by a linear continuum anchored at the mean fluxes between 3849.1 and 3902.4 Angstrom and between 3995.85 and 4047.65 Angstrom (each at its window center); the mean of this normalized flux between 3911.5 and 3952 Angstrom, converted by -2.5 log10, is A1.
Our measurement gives 0.32 mag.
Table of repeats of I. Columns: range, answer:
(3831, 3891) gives 31.4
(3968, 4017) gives 35.6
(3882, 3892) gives 29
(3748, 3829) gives 32.9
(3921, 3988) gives 26.4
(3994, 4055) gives 40.1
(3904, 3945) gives 27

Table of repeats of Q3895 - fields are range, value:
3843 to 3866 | 34.8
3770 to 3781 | 33.1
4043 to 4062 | 39.9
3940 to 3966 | 30.2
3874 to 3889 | 33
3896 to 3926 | 35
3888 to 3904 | 32.3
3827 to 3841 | 22.3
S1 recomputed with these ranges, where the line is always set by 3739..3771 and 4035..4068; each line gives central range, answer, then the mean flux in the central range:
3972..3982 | 0.241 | 30.5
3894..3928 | 0.044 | 34.5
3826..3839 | 0.407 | 22.9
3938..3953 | 0.254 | 29.3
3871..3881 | 0.033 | 33.7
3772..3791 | -0.155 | 36.5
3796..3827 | 0.020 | 32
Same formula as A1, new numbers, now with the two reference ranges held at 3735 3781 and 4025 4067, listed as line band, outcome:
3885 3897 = 0.17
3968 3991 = 0.23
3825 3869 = 0.11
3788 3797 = -0.07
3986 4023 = -0.04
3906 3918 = -0.01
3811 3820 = 0.02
